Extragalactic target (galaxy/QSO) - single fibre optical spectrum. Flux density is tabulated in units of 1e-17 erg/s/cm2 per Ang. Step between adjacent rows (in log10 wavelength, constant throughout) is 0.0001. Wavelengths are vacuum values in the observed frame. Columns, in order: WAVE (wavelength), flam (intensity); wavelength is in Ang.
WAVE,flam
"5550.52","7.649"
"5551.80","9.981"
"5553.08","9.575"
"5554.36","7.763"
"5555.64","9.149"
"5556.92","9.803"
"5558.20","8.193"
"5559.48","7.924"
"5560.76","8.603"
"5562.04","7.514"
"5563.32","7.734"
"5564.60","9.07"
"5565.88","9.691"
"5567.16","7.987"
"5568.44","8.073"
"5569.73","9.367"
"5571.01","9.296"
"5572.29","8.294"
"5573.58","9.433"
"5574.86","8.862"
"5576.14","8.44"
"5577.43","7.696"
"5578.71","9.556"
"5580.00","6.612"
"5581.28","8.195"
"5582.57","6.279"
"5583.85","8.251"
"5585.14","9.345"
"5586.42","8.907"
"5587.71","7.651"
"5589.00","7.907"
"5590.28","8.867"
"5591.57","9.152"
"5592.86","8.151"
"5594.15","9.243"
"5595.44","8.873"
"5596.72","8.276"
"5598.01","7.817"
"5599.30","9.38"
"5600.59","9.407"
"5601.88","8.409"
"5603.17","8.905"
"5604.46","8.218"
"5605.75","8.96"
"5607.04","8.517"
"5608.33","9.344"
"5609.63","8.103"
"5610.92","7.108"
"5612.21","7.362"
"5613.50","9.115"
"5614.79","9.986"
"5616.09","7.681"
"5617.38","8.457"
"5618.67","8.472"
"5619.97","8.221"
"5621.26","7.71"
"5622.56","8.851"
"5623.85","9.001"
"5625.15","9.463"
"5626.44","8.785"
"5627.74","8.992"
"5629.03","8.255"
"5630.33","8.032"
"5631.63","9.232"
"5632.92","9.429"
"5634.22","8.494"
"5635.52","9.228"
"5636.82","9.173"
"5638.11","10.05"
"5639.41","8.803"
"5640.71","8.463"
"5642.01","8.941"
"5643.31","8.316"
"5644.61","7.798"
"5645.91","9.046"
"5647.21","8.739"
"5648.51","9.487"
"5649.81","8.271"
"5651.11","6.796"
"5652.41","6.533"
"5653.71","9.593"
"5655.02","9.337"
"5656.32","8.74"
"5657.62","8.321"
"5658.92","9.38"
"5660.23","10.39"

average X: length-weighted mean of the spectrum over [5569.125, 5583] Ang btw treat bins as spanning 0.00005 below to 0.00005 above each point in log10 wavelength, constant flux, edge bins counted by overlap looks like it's 8.39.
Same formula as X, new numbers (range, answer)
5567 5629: 8.52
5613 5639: 8.83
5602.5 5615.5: 8.56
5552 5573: 8.66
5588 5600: 8.61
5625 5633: 8.82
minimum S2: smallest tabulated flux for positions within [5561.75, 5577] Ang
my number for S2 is 7.514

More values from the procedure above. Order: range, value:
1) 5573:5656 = 6.279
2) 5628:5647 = 7.798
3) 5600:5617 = 7.108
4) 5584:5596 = 7.651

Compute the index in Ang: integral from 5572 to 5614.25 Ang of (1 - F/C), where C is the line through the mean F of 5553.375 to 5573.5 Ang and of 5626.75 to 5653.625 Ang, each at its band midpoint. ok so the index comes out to 0.8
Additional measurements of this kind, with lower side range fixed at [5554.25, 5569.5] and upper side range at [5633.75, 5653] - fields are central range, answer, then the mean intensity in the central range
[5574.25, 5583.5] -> 0.61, 7.96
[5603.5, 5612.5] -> 0.26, 8.29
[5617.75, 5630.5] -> -0.08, 8.6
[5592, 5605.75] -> -0.26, 8.69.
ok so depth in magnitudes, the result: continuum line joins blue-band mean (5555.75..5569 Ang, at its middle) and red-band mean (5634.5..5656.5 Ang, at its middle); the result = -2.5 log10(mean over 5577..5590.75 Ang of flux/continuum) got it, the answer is 0.05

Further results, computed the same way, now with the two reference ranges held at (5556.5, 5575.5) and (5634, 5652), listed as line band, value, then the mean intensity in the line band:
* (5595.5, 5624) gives 0.02 mag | 8.51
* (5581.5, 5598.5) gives 0.04 mag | 8.36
